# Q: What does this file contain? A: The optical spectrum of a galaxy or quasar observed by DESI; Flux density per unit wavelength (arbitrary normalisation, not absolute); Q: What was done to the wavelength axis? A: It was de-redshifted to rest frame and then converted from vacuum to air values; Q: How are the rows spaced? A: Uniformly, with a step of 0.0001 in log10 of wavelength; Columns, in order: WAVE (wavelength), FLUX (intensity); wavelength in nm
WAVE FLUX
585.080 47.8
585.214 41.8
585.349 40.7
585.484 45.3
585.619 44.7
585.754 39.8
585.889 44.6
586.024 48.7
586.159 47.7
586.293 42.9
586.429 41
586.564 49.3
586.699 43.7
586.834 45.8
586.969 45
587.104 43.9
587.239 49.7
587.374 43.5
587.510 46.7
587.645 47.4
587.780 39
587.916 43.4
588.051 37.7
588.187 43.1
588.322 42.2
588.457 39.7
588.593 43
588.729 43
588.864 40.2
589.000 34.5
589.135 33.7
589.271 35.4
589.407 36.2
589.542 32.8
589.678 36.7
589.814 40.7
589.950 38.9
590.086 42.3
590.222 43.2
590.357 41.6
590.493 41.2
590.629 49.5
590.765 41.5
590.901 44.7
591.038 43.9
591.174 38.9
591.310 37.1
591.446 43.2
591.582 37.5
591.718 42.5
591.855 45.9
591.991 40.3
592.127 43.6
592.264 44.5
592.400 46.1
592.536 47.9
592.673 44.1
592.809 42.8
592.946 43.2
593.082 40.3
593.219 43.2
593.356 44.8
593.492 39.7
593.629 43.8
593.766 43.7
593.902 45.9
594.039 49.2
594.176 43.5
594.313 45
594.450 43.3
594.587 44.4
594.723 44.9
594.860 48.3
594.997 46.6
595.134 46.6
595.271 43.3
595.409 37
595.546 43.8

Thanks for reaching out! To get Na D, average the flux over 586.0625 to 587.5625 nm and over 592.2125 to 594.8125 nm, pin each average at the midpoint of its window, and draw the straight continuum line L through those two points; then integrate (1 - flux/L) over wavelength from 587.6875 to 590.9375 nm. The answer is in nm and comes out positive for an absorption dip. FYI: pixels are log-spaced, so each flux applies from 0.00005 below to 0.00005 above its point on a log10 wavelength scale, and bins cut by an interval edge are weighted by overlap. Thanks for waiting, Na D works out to 0.35 nm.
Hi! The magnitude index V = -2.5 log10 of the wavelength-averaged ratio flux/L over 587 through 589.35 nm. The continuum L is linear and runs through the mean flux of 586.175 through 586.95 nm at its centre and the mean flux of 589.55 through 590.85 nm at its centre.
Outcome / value 0.05 mag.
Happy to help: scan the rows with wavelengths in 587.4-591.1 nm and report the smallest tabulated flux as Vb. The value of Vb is 32.8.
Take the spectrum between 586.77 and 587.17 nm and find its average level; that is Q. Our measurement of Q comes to 44.9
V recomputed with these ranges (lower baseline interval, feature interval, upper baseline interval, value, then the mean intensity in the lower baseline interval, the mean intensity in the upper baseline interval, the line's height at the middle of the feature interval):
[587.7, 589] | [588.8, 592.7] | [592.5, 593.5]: 0.03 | 41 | 43.3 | 42.2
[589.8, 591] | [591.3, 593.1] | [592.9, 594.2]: 0.01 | 42.7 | 43.7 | 43.3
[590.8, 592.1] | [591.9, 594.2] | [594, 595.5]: -0.02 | 41.6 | 44.6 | 43.1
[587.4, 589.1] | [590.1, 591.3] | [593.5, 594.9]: 0.00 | 41.5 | 44.9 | 42.9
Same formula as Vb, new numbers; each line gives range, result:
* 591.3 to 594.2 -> 37.1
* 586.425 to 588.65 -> 37.7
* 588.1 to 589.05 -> 34.5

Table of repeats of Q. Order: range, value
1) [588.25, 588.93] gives 41.7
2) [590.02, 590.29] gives 42.9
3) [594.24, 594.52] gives 44.1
